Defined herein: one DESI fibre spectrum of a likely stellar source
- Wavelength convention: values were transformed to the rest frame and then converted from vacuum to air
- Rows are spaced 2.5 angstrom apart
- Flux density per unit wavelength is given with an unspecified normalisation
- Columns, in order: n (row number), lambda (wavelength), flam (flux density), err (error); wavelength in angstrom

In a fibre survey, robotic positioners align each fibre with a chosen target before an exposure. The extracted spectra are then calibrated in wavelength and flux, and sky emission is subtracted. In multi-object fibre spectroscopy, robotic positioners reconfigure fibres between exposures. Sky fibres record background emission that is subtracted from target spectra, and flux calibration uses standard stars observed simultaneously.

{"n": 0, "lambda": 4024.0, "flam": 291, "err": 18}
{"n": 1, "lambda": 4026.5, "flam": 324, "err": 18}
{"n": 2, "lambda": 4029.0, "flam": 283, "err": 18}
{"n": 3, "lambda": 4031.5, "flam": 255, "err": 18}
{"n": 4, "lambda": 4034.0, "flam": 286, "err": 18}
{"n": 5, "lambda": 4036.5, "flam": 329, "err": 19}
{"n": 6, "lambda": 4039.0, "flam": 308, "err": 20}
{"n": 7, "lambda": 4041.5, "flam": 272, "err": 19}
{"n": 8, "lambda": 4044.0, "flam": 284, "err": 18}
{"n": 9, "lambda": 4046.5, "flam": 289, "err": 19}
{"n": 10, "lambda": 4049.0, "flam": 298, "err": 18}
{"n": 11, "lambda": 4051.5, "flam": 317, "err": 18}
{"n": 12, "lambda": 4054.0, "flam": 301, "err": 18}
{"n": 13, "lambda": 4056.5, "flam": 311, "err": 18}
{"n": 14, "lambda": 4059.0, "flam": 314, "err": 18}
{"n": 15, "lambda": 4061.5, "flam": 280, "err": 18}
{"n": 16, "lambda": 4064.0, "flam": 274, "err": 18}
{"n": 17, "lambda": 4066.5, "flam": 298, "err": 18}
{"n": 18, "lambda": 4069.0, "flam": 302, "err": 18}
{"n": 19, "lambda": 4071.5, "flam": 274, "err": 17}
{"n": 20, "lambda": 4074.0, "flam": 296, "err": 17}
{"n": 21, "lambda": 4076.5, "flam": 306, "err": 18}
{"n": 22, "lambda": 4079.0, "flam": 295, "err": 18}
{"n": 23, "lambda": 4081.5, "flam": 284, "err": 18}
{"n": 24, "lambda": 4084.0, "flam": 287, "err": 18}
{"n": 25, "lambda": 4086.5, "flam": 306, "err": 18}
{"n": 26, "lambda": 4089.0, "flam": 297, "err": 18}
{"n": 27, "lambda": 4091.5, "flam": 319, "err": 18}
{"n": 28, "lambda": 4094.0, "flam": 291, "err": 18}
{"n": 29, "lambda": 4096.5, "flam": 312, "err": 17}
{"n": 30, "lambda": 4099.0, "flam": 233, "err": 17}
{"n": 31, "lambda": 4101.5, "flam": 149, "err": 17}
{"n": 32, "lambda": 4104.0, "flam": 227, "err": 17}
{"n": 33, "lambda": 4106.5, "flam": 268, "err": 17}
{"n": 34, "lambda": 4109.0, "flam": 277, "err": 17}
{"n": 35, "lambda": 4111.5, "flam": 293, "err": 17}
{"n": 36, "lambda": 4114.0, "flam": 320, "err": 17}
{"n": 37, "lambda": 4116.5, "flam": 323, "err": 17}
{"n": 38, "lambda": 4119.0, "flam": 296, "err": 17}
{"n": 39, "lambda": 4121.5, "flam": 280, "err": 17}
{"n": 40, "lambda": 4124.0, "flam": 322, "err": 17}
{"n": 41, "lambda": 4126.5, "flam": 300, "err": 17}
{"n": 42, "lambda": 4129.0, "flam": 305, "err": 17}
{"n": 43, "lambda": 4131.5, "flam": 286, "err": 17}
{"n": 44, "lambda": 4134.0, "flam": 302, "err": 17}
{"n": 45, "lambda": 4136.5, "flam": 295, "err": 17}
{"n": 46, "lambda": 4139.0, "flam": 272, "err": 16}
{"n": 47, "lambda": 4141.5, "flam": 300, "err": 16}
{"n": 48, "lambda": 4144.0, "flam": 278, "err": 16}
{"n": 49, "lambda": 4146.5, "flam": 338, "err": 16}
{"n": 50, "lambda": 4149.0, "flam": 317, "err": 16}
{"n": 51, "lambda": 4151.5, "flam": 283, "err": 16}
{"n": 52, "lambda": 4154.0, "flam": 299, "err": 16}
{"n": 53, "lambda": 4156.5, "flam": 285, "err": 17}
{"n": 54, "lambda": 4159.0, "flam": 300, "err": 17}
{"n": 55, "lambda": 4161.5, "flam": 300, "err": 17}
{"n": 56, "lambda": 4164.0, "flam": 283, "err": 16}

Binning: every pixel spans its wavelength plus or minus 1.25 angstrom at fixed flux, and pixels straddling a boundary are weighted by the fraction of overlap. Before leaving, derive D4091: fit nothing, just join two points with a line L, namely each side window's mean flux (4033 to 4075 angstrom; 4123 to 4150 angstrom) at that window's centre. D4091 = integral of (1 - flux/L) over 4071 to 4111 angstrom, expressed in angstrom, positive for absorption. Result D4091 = 2.9 angstrom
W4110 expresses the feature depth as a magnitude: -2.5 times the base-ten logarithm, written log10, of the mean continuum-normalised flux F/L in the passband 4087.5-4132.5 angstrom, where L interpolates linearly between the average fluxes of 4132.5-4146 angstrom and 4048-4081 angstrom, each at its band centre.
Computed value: 0.040 mag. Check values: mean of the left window 297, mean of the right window 292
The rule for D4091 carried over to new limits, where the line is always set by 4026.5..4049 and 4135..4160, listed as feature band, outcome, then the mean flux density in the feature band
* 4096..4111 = 2.60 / 243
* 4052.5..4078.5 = -0.31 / 296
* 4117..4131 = -0.26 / 301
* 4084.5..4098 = -0.41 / 303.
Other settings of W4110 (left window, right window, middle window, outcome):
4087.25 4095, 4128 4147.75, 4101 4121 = 0.099 mag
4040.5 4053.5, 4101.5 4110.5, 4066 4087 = -0.099 mag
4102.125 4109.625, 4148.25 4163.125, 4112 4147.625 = -0.118 mag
